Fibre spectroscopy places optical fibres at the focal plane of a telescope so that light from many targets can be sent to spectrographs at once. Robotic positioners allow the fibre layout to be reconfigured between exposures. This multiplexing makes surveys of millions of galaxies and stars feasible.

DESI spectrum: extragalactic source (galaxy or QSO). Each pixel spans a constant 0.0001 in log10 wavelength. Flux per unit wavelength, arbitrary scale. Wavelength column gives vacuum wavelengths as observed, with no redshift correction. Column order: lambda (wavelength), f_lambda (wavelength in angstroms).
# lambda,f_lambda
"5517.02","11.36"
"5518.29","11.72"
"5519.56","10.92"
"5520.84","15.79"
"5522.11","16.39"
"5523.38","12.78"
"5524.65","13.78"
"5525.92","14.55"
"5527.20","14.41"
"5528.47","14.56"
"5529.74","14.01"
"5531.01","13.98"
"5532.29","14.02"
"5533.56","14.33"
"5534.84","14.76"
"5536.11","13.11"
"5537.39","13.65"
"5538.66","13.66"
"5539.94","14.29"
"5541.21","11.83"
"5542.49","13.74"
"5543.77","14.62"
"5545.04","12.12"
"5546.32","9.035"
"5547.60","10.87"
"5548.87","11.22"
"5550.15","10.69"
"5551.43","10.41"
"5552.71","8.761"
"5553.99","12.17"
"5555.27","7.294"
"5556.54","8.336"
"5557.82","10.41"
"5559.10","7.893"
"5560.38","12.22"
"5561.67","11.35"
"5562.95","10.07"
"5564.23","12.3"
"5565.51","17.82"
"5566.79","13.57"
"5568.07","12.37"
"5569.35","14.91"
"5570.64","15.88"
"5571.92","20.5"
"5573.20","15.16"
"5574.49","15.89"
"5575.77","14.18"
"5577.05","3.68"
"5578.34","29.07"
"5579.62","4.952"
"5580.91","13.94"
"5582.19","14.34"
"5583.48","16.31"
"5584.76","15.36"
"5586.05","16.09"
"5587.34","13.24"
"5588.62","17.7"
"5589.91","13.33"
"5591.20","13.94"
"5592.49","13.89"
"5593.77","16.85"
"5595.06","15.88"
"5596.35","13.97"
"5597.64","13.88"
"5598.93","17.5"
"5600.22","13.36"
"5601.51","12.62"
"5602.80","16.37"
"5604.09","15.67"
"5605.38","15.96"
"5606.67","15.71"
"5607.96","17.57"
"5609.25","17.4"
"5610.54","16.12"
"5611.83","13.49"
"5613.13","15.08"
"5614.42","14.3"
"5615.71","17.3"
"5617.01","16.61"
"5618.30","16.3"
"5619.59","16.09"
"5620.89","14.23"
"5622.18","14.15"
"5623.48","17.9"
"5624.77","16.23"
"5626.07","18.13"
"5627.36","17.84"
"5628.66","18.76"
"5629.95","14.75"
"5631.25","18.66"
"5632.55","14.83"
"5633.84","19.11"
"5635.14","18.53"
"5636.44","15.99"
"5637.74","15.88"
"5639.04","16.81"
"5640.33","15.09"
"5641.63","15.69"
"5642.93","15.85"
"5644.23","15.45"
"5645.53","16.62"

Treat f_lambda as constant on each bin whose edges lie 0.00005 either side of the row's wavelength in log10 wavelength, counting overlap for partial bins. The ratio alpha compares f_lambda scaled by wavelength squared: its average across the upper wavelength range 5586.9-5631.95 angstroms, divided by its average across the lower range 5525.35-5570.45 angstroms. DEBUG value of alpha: 1.30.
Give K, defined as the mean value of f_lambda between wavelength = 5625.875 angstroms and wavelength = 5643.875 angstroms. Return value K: 16.8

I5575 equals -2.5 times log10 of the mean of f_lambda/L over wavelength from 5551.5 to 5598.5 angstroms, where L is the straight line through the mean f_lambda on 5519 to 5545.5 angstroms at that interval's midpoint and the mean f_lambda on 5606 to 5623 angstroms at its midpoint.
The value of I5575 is 0.104 mag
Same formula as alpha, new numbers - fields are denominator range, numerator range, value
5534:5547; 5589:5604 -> 1.15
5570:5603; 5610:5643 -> 1.11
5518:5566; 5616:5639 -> 1.38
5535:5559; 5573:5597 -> 1.29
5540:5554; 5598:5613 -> 1.38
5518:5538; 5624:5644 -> 1.25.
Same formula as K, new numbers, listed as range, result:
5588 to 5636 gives 15.9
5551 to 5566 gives 10.7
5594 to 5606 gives 15.1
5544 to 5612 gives 13.7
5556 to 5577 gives 13.1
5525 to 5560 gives 12.2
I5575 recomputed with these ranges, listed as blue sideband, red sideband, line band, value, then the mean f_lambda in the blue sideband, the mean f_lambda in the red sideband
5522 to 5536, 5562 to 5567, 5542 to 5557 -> 0.26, 14.2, 13.3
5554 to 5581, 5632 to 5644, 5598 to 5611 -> -0.07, 12.9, 16.4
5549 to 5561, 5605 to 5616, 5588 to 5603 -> -0.05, 9.86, 15.8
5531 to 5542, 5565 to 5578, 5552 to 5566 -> 0.32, 13.7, 14.7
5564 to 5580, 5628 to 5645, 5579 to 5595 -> 0.08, 14.9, 16.6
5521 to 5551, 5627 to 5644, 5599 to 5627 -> 0.01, 13.3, 16.7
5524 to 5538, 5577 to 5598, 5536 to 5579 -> 0.14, 14.1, 14.8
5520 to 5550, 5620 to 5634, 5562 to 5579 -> -0.02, 13.5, 16.7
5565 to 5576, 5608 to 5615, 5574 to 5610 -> 0.04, 15.6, 15.5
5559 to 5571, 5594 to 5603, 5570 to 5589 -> -0.10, 13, 14.8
